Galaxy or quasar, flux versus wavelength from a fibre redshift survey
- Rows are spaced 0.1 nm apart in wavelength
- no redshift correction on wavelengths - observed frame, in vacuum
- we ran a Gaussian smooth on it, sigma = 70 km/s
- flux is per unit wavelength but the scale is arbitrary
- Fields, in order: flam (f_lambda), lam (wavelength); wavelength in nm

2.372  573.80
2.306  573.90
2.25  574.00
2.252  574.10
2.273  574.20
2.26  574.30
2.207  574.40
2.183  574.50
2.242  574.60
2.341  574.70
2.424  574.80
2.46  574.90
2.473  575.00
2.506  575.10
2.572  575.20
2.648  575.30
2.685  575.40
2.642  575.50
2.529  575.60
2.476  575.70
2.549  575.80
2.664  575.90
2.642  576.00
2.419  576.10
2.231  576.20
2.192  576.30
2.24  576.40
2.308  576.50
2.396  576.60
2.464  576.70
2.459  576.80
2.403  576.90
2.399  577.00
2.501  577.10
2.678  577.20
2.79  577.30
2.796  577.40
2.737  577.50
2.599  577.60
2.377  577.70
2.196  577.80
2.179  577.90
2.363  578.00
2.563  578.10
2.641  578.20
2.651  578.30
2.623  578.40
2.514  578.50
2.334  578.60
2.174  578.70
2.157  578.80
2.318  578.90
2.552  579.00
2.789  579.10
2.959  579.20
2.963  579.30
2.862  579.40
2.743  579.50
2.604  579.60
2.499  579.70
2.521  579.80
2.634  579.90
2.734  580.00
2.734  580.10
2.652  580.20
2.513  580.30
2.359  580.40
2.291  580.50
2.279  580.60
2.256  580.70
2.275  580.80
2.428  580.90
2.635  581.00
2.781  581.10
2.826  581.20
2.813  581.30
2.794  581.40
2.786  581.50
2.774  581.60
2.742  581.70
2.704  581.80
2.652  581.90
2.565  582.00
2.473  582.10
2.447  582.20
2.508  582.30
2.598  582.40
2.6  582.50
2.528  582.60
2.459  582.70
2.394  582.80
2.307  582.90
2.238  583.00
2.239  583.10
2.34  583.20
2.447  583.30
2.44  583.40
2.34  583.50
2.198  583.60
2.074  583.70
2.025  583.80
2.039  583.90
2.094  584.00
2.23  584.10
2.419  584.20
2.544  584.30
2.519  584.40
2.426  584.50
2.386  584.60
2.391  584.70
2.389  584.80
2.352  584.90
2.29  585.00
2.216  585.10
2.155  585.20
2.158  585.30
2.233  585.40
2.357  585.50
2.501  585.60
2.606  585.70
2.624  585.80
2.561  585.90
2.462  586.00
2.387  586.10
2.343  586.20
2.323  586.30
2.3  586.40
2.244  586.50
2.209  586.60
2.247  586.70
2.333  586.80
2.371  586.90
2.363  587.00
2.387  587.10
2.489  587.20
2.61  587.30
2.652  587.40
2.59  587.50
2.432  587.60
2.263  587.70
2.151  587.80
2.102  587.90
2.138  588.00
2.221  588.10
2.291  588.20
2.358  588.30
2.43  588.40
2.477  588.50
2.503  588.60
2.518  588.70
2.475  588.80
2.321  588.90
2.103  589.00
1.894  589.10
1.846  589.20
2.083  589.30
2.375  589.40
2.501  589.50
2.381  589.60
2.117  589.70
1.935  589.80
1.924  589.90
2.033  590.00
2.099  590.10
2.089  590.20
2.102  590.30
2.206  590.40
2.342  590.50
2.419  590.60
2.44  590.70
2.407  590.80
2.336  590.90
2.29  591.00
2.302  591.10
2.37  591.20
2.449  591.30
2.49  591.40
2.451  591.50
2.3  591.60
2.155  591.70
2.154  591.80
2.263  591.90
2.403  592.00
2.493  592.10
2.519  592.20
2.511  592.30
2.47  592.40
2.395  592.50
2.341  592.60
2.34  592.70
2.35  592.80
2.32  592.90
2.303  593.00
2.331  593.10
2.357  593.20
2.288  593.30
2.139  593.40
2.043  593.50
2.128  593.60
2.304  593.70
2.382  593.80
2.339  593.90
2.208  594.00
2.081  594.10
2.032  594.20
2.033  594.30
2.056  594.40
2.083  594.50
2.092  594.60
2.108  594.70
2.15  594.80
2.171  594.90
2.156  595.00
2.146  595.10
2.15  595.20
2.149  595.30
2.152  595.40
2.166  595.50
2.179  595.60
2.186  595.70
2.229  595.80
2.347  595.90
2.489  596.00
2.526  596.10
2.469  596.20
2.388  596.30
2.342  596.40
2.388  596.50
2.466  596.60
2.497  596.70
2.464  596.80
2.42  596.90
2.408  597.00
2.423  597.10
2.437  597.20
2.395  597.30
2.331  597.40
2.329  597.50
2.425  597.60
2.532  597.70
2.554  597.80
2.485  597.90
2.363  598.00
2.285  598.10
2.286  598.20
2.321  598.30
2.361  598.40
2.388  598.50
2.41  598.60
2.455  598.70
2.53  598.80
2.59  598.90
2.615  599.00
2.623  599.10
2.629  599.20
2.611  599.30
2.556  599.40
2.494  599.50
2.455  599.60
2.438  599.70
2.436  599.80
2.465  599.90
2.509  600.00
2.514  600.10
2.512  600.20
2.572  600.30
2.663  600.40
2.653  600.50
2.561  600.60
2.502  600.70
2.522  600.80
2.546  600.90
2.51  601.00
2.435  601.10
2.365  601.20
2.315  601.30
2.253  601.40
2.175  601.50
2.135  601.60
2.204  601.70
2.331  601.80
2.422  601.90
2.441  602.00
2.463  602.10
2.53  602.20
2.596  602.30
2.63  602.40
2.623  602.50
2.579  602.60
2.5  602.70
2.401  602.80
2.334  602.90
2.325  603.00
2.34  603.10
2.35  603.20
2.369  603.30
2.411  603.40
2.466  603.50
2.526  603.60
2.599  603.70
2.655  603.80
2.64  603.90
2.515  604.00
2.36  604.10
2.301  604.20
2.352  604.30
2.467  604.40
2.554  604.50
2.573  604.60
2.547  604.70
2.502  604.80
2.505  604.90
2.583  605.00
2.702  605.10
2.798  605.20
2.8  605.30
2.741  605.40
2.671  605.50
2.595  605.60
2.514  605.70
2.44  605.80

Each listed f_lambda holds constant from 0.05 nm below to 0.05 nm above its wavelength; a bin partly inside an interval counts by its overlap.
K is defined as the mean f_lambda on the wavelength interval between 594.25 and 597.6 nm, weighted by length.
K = 2.28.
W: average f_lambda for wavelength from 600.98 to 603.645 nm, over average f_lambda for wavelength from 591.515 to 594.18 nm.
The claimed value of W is 1.05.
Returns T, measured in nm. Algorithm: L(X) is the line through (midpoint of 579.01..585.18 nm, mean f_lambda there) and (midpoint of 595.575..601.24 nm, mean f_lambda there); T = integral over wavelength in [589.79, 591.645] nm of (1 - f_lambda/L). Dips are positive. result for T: 0.15 nm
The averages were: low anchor 2.49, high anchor 2.46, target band 2.27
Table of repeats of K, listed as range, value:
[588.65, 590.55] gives 2.18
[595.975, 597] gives 2.44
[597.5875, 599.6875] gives 2.47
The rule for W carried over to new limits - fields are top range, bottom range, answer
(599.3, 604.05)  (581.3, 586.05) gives 1.02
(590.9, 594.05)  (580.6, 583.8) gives 0.93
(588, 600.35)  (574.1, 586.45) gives 0.94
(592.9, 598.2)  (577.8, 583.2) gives 0.90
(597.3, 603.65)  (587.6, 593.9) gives 1.07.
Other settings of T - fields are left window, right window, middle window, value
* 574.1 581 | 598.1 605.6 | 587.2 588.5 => 0.06 nm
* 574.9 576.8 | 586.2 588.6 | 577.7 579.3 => -0.02 nm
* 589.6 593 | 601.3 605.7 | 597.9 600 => -0.05 nm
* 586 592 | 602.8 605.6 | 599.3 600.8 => -0.04 nm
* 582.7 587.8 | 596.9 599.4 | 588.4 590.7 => 0.15 nm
